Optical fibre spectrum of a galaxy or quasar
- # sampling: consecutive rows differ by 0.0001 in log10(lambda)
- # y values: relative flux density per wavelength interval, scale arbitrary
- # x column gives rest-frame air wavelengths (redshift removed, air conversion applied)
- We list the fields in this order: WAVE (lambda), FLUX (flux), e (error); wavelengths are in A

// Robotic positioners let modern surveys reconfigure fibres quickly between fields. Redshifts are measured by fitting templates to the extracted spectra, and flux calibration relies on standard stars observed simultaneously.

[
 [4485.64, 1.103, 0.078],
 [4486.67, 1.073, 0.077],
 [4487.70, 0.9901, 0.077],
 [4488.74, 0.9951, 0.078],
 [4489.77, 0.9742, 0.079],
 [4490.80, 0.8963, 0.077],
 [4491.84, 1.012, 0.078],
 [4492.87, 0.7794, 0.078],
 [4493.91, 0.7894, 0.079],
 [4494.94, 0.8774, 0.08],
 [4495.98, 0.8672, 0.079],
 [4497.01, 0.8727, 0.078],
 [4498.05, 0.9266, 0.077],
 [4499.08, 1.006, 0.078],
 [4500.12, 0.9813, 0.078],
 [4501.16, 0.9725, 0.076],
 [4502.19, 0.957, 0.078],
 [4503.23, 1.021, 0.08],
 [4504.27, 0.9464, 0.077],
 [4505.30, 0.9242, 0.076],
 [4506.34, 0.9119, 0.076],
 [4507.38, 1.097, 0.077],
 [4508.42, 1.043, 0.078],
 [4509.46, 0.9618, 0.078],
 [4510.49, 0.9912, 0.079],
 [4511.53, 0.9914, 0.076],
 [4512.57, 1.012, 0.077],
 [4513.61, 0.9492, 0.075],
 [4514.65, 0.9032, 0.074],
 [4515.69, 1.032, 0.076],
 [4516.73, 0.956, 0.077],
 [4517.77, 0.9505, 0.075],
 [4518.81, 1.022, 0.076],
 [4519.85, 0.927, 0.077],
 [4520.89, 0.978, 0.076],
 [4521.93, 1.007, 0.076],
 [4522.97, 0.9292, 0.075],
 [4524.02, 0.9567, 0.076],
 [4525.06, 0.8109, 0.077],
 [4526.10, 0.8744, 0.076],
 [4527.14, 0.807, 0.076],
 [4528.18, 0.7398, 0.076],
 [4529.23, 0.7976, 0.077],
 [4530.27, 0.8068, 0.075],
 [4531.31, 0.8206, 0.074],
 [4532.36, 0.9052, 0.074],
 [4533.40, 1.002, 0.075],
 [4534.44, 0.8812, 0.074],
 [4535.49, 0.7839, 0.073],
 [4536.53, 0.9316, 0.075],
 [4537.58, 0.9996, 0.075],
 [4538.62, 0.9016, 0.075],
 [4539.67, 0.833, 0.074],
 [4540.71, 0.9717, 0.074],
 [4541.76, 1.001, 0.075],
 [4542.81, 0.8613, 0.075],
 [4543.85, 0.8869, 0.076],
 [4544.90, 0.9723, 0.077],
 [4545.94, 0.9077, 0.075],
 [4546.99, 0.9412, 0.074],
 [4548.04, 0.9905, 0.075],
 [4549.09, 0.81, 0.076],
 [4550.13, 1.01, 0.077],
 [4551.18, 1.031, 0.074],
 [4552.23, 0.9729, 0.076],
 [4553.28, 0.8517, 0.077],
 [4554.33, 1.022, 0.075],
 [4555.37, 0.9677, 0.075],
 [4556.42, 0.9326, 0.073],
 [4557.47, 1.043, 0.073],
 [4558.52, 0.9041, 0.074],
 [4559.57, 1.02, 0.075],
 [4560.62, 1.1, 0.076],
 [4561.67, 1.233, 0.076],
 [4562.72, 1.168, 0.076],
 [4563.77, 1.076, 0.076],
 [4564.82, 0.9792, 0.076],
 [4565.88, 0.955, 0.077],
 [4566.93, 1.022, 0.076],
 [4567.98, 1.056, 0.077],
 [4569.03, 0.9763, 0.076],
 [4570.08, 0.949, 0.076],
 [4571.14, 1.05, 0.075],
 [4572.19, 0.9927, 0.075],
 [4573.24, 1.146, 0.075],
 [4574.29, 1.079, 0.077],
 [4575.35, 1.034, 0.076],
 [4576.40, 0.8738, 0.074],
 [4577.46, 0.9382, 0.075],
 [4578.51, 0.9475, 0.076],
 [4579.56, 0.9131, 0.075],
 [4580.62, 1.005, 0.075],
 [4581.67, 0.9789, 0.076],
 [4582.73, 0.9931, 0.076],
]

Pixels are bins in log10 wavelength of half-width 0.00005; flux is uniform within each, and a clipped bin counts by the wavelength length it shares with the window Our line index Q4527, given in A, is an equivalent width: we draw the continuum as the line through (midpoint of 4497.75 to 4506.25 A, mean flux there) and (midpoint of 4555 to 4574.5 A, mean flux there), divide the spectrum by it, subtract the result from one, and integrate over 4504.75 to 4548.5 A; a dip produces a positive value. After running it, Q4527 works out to 2.8 A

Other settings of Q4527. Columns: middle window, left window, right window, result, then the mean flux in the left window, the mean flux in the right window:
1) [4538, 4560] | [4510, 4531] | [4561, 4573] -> 1.16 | 0.921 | 1.04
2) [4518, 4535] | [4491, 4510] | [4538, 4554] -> 0.78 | 0.941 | 0.931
